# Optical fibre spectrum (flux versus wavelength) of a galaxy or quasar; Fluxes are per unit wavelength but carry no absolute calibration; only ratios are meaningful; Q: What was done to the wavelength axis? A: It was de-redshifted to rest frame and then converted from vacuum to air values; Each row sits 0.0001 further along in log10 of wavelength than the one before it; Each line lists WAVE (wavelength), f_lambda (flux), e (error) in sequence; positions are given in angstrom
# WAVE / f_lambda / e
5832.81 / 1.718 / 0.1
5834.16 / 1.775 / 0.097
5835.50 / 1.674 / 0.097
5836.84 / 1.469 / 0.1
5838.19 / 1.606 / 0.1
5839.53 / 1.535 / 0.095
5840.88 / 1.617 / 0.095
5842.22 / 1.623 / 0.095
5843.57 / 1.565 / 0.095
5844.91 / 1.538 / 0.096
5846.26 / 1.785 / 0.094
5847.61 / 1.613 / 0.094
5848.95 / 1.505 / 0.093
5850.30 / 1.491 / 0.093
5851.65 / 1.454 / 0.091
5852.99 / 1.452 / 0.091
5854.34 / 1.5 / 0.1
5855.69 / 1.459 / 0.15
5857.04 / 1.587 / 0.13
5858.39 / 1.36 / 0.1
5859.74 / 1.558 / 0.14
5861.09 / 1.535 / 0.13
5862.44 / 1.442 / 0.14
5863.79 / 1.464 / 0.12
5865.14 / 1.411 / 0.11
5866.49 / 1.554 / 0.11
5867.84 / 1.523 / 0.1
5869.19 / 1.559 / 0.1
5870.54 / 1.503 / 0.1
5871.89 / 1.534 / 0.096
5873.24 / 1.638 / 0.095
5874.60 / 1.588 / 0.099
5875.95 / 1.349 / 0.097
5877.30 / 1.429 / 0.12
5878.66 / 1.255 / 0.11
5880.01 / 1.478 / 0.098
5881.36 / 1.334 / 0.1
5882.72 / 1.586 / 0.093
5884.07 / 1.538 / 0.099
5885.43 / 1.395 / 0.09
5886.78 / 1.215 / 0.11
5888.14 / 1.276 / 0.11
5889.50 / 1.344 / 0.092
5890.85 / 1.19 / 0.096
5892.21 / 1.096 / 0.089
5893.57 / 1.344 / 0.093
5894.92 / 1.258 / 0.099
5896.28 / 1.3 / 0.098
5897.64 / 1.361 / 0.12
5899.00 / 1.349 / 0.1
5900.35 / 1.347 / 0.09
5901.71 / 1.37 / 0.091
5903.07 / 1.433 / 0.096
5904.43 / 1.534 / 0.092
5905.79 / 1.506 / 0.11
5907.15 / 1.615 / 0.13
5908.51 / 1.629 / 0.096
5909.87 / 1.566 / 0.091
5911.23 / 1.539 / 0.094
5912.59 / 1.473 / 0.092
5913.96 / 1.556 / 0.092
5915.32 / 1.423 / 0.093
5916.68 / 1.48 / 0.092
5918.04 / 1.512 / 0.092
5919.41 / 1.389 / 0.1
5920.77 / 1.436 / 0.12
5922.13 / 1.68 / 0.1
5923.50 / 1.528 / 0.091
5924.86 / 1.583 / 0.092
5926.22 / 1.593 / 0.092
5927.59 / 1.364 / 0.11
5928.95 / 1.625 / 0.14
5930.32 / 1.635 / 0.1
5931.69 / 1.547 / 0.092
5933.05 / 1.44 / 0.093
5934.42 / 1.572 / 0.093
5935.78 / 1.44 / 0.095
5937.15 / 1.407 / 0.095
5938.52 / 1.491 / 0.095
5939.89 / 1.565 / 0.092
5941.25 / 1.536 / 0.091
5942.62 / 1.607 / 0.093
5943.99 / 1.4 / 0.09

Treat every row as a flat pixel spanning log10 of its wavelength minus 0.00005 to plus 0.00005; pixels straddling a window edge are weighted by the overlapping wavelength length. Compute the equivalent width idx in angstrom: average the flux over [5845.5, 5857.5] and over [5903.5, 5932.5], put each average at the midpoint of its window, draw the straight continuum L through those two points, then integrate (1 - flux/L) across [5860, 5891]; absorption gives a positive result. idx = 1.8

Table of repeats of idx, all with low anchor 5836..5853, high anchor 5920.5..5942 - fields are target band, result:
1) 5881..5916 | 3.1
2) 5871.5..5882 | 0.7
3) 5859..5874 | 0.3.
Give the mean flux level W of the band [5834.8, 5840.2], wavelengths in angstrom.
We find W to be 1.57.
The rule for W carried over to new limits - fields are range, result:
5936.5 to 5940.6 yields 1.49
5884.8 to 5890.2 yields 1.31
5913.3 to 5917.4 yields 1.49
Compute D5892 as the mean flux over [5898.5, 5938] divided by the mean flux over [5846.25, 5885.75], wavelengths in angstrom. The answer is 1.01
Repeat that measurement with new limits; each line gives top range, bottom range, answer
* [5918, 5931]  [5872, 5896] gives 1.12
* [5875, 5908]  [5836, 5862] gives 0.89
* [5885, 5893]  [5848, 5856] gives 0.84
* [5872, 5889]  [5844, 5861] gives 0.93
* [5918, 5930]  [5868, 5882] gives 1.04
